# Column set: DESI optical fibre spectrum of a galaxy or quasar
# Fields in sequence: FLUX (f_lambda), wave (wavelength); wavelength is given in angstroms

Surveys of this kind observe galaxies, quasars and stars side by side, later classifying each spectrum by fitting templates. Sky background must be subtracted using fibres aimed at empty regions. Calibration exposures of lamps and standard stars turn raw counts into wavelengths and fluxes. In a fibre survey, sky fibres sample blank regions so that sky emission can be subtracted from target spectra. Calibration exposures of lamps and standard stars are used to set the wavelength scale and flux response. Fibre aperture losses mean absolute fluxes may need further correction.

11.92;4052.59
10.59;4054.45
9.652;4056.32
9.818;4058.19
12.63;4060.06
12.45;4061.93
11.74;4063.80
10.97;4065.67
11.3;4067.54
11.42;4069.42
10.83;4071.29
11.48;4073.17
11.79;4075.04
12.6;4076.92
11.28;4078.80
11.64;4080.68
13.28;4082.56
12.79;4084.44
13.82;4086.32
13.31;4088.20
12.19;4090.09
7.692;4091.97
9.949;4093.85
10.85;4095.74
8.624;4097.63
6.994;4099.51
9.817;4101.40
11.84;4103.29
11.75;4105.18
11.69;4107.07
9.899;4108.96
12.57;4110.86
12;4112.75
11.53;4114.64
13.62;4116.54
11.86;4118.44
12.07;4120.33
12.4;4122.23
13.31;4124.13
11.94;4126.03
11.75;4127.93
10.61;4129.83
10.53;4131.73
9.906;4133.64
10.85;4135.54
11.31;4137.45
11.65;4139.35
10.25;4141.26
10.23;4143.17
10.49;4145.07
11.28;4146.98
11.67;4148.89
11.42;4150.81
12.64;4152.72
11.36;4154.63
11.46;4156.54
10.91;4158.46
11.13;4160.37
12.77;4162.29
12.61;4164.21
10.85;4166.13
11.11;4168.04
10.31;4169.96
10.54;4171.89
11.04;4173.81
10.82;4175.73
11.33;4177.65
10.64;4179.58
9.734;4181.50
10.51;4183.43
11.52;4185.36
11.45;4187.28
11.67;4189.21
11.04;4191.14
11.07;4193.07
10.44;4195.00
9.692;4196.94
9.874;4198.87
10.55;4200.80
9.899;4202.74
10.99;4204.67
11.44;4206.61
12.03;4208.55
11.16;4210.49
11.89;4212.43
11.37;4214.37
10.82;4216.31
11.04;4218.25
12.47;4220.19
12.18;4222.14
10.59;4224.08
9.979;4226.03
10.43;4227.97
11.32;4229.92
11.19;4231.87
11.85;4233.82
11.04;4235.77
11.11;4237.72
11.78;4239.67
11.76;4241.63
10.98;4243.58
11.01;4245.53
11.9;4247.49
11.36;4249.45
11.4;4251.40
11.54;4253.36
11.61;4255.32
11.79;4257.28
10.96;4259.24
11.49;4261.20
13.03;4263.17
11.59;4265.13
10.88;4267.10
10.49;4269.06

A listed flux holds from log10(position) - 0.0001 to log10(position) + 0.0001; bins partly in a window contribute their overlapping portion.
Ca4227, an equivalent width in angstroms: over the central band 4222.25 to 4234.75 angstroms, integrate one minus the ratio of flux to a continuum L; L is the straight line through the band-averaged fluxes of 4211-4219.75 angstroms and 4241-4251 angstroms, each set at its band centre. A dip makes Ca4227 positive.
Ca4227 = 0.4 angstroms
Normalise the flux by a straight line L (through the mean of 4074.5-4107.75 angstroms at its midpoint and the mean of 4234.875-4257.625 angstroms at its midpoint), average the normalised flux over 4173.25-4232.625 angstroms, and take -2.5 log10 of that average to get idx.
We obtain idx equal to 0.04 mag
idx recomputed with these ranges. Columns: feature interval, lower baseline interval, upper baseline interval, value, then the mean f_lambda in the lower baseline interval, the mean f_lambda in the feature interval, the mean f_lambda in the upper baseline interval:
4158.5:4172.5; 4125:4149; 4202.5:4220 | -0.024 mag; 10.9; 11.3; 11.3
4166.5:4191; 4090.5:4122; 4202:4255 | 0.022 mag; 10.9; 10.9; 11.3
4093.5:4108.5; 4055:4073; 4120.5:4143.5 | 0.107 mag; 11.2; 10.2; 11.3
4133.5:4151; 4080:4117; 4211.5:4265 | 0.037 mag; 11.3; 10.9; 11.4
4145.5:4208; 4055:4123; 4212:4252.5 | 0.027 mag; 11.4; 11.1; 11.3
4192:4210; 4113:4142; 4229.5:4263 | 0.081 mag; 11.6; 10.7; 11.5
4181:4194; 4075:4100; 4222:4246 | 0.013 mag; 11.3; 11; 11.1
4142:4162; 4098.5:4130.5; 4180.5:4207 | -0.017 mag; 11.5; 11.3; 10.7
